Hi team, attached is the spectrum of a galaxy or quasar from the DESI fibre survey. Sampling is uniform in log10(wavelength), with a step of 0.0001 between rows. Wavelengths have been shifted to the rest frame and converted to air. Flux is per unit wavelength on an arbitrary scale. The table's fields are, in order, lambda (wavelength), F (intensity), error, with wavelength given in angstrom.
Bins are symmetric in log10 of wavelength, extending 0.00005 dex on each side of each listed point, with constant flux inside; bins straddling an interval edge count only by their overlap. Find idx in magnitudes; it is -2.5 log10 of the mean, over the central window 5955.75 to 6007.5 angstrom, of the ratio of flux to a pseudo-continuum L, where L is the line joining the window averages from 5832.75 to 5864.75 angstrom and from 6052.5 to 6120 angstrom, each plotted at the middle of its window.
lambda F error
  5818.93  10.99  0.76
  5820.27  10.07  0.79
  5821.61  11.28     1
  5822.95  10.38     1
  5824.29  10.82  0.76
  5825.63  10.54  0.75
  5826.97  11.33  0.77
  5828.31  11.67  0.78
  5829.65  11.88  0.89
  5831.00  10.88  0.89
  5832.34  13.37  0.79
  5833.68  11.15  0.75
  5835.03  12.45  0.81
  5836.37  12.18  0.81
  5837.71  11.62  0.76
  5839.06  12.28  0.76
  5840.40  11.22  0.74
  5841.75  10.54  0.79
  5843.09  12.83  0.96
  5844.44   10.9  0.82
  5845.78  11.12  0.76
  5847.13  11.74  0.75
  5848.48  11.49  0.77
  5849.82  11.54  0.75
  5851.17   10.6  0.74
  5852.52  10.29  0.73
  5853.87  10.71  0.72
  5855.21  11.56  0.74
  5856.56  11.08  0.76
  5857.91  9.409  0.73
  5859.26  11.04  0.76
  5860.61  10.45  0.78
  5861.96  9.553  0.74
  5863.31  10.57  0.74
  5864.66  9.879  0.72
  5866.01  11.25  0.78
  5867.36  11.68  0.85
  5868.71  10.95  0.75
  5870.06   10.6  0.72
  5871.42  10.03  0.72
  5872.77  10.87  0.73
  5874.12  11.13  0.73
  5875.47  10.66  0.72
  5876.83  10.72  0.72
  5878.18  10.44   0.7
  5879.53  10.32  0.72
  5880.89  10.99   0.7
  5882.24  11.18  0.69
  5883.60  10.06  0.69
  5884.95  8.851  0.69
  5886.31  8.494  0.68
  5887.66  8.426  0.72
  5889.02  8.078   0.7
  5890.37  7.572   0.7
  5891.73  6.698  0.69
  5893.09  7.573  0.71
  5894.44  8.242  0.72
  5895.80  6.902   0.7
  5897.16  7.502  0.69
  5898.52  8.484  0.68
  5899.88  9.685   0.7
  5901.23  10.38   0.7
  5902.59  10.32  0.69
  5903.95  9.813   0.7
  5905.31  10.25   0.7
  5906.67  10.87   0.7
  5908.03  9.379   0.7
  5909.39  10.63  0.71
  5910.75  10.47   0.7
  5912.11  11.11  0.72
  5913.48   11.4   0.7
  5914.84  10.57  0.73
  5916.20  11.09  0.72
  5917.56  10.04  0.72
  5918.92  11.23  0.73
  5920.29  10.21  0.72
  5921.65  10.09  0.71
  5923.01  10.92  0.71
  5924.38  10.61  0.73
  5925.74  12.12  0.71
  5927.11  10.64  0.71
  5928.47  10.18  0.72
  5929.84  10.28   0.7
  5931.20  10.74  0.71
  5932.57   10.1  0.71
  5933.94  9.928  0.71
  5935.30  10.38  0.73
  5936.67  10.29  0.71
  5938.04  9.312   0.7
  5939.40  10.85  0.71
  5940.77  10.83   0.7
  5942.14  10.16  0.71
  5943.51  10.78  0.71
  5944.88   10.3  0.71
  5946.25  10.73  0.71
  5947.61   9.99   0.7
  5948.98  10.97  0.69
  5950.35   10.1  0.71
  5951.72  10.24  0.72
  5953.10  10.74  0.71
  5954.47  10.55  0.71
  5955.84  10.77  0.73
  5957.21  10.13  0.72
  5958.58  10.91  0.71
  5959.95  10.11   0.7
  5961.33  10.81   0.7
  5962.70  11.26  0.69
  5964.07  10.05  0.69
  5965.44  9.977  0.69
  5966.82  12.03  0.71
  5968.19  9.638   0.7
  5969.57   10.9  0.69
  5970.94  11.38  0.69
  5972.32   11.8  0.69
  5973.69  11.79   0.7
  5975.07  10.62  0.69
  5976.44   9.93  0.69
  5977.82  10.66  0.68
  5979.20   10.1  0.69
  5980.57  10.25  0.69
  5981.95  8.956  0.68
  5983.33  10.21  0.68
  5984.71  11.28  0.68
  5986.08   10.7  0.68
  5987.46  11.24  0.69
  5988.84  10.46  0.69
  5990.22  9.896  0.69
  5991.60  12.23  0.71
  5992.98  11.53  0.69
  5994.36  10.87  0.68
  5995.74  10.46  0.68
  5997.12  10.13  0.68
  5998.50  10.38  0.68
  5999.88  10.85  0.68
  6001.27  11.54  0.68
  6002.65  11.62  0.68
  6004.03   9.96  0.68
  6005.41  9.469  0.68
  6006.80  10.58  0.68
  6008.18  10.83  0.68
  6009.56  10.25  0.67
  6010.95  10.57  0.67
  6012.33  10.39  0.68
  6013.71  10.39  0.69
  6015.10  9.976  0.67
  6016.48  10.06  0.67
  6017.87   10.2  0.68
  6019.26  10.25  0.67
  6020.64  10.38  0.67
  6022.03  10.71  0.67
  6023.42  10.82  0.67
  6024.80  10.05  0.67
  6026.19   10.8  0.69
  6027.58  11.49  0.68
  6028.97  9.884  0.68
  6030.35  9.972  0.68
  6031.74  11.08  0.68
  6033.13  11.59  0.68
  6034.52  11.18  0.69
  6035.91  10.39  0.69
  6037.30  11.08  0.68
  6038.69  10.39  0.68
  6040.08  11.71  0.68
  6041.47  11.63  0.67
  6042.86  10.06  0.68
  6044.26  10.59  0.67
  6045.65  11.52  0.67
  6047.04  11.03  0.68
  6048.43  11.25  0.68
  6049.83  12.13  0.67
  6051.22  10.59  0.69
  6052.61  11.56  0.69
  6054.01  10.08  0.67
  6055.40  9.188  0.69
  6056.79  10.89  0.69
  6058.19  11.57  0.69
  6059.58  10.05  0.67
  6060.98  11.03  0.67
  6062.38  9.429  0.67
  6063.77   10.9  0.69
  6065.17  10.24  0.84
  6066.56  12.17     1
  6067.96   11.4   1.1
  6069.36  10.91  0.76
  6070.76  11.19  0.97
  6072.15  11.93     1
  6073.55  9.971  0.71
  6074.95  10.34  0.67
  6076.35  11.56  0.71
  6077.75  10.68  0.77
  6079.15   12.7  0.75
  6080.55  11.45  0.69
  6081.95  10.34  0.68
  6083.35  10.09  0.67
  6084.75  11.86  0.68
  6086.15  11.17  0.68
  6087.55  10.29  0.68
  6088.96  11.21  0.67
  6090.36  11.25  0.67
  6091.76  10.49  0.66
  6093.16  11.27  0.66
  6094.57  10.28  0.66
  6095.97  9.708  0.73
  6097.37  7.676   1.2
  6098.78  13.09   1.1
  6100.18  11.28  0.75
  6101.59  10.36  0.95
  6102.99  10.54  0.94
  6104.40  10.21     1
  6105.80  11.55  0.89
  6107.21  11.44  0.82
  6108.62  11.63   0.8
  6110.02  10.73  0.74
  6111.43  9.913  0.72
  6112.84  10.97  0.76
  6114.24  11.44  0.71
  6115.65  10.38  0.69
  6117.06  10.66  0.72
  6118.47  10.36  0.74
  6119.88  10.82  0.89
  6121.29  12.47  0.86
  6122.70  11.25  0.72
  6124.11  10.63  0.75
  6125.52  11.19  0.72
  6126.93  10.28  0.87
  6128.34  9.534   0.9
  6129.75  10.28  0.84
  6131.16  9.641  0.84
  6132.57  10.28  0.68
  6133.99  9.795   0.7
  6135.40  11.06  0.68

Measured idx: 0.03 mag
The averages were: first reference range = 11.1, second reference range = 10.8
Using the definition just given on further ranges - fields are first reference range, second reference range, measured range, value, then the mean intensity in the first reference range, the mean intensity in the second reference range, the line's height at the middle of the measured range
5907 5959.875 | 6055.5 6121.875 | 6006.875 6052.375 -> 0.000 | 10.5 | 10.9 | 10.7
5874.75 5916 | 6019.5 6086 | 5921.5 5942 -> -0.066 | 9.56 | 10.9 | 9.86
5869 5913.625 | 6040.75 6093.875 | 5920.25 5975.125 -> -0.057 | 9.63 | 10.9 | 10.1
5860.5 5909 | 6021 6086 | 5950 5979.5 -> -0.042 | 9.69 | 10.9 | 10.3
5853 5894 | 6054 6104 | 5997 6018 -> 0.007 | 10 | 10.8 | 10.5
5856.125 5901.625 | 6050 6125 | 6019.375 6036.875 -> -0.017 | 9.69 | 10.9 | 10.5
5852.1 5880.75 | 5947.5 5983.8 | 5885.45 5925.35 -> 0.111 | 10.6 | 10.6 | 10.6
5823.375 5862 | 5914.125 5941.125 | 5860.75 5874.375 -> 0.042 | 11.3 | 10.5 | 11.1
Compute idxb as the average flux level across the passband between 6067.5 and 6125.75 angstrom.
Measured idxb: 10.9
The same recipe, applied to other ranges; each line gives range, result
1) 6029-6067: 10.8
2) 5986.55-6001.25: 10.8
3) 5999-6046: 10.6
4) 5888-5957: 10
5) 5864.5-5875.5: 10.8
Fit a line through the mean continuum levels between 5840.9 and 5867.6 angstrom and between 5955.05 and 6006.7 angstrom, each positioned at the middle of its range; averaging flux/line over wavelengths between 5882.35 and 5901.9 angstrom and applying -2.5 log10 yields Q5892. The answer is 0.27 mag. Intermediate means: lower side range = 10.9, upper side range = 10.7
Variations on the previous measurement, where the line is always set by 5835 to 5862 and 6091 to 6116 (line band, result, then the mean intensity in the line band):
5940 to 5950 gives 0.05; 10.5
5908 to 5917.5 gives 0.04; 10.7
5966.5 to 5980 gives 0.01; 10.9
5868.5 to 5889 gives 0.10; 10.2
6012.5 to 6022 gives 0.06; 10.3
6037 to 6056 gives -0.01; 10.9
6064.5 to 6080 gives -0.04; 11.2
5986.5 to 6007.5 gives 0.02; 10.7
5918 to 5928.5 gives 0.03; 10.8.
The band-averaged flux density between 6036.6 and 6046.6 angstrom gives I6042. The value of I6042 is 11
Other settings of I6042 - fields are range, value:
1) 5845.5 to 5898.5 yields 9.97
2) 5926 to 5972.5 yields 10.5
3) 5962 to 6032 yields 10.6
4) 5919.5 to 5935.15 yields 10.5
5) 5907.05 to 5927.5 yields 10.7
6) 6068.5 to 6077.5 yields 11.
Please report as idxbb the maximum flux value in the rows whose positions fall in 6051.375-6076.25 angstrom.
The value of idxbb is 12.17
